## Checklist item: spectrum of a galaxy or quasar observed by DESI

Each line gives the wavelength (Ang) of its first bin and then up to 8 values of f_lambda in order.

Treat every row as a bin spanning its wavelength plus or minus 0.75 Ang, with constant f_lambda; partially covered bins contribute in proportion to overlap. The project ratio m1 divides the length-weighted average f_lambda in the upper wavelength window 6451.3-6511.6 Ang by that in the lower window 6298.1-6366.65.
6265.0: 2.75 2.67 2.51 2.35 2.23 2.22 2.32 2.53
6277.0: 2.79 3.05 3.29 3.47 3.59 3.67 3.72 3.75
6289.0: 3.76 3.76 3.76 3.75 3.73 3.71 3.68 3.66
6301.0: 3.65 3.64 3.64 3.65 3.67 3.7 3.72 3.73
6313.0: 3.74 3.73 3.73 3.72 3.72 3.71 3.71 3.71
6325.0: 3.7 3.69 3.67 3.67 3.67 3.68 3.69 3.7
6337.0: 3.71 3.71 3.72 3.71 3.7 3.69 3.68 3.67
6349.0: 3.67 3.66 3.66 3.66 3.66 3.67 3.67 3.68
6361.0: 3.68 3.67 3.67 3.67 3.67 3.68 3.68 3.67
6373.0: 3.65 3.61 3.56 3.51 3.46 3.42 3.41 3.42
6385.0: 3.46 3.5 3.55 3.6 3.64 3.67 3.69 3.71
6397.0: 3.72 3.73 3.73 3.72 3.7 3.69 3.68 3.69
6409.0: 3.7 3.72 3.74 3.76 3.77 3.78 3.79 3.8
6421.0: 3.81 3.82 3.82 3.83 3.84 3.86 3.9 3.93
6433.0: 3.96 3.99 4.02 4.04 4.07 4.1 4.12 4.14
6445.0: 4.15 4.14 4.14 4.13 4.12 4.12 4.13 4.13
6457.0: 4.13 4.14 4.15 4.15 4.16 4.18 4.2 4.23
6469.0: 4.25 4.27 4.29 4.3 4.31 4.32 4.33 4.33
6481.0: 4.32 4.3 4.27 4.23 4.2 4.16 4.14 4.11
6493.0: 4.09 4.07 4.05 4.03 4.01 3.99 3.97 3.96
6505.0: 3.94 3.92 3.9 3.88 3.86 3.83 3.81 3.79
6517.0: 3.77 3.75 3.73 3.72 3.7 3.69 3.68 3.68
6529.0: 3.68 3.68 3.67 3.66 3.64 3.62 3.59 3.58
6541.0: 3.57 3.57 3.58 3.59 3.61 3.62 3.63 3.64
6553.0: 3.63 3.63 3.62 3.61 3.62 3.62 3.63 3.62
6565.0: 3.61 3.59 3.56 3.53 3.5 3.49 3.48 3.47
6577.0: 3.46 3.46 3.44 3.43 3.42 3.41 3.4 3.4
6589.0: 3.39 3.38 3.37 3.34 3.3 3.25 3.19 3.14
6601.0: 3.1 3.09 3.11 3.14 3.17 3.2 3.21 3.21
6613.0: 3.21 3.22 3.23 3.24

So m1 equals 1.12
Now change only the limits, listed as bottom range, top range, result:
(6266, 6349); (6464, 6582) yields 1.09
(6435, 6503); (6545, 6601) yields 0.84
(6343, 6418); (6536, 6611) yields 0.95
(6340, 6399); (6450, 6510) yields 1.14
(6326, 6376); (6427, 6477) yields 1.12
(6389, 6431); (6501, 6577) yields 0.98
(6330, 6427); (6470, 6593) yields 1.03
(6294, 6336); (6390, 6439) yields 1.03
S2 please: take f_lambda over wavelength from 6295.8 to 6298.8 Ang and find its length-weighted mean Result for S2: 3.69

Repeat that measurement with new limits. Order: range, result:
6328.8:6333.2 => 3.67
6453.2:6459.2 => 4.13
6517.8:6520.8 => 3.74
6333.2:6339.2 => 3.7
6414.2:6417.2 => 3.77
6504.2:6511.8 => 3.9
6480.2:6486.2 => 4.28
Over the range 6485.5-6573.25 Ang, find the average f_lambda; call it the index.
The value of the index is 3.76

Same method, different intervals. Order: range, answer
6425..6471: 4.09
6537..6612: 3.45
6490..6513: 3.98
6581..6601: 3.33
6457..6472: 4.19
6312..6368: 3.69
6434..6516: 4.11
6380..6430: 3.69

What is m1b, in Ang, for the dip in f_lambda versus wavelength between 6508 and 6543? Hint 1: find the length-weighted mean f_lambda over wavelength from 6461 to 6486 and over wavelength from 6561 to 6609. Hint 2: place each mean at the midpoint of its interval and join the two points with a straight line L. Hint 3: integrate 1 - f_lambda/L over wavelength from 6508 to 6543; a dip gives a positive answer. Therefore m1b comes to 1.3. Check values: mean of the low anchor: 4.26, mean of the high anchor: 3.38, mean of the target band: 3.71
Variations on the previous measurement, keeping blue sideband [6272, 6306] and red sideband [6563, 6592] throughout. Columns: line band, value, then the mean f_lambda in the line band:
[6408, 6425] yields -1.6 Ang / 3.77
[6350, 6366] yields -1.1 Ang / 3.67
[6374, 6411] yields -1.8 Ang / 3.61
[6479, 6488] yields -2.1 Ang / 4.27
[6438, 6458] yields -3.9 Ang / 4.12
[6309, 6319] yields -0.8 Ang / 3.73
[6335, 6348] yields -1.0 Ang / 3.7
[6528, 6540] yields -0.6 Ang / 3.64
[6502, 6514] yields -1.5 Ang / 3.9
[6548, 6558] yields -0.5 Ang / 3.63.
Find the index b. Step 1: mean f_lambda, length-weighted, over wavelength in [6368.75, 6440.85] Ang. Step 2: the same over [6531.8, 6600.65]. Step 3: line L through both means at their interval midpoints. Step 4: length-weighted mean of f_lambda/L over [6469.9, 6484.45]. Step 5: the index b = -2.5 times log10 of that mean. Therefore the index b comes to -0.19 mag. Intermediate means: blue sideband 3.73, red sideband 3.51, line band 4.31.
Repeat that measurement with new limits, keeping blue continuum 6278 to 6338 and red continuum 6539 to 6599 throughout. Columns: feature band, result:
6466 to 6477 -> -0.20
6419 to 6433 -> -0.08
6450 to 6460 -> -0.16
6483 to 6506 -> -0.15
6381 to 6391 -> 0.04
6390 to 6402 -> -0.03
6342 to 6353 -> -0.01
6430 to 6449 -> -0.13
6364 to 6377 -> -0.01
